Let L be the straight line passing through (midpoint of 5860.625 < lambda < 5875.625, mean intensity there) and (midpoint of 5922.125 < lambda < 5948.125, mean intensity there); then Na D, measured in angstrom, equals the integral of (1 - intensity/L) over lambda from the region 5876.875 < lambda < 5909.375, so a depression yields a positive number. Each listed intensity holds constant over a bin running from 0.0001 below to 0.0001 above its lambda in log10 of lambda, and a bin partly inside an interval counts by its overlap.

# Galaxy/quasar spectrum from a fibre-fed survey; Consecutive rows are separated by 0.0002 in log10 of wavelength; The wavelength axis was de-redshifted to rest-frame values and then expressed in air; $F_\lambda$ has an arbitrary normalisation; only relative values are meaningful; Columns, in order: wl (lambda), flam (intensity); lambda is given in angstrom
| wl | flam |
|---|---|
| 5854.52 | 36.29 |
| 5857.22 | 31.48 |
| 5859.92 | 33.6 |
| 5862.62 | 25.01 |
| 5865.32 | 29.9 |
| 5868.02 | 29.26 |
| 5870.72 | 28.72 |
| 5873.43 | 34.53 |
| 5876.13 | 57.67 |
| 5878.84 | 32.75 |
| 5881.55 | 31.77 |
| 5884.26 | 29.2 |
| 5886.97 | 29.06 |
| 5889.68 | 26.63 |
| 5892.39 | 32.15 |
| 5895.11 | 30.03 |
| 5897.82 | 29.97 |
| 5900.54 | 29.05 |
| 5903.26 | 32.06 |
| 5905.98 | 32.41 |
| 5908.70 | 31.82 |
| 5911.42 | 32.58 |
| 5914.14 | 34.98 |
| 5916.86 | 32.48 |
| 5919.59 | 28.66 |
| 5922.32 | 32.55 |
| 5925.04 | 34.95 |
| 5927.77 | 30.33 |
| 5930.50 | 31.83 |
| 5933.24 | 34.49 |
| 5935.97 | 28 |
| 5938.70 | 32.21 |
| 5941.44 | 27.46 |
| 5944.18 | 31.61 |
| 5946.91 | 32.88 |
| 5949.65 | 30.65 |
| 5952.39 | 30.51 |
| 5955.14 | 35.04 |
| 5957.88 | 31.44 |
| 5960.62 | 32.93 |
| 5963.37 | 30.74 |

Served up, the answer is 0.3 angstrom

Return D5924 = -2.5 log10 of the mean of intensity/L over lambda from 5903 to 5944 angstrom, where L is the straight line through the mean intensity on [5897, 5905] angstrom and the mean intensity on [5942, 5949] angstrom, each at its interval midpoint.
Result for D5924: -0.03 mag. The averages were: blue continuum 30.5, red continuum 31.5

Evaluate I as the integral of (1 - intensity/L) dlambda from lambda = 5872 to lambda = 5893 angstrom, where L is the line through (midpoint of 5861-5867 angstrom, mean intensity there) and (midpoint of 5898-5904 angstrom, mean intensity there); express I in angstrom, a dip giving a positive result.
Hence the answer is -3.8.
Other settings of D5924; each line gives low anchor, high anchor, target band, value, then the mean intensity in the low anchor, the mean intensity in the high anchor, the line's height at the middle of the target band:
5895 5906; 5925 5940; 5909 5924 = -0.04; 30.6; 31.7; 31.1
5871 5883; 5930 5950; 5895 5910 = 0.14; 38.1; 31.1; 35.3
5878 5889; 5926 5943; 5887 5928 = -0.03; 30.3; 30.8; 30.6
